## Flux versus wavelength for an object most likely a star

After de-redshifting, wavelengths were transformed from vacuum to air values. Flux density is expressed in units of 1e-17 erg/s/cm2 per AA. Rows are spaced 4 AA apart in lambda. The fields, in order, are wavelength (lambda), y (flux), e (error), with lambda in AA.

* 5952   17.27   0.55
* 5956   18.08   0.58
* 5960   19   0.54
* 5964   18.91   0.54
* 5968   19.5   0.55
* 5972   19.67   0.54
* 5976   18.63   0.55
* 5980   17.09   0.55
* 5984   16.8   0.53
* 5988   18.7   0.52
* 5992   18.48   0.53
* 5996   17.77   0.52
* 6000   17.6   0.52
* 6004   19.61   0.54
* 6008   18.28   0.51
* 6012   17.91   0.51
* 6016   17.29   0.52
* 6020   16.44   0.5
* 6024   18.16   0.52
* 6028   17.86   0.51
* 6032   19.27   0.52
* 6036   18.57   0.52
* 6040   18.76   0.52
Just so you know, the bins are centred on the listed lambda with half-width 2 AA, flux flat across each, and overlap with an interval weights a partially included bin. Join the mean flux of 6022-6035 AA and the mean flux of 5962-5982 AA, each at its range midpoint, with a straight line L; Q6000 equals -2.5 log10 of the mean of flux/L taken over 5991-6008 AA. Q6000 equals 0.02 mag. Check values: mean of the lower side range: 18.8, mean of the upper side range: 18.4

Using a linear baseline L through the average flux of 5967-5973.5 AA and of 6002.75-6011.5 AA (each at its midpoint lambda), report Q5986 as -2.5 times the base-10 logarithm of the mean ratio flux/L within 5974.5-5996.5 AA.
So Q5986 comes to 0.08 mag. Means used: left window 19.6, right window 18.7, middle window 17.9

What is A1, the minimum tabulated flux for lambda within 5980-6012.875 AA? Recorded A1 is 16.8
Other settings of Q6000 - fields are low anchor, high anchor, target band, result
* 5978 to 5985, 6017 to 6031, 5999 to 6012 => -0.07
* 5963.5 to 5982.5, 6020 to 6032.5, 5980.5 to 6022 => 0.03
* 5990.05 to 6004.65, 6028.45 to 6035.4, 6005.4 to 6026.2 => 0.05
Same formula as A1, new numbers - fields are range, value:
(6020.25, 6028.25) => 17.86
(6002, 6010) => 18.28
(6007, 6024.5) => 16.44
